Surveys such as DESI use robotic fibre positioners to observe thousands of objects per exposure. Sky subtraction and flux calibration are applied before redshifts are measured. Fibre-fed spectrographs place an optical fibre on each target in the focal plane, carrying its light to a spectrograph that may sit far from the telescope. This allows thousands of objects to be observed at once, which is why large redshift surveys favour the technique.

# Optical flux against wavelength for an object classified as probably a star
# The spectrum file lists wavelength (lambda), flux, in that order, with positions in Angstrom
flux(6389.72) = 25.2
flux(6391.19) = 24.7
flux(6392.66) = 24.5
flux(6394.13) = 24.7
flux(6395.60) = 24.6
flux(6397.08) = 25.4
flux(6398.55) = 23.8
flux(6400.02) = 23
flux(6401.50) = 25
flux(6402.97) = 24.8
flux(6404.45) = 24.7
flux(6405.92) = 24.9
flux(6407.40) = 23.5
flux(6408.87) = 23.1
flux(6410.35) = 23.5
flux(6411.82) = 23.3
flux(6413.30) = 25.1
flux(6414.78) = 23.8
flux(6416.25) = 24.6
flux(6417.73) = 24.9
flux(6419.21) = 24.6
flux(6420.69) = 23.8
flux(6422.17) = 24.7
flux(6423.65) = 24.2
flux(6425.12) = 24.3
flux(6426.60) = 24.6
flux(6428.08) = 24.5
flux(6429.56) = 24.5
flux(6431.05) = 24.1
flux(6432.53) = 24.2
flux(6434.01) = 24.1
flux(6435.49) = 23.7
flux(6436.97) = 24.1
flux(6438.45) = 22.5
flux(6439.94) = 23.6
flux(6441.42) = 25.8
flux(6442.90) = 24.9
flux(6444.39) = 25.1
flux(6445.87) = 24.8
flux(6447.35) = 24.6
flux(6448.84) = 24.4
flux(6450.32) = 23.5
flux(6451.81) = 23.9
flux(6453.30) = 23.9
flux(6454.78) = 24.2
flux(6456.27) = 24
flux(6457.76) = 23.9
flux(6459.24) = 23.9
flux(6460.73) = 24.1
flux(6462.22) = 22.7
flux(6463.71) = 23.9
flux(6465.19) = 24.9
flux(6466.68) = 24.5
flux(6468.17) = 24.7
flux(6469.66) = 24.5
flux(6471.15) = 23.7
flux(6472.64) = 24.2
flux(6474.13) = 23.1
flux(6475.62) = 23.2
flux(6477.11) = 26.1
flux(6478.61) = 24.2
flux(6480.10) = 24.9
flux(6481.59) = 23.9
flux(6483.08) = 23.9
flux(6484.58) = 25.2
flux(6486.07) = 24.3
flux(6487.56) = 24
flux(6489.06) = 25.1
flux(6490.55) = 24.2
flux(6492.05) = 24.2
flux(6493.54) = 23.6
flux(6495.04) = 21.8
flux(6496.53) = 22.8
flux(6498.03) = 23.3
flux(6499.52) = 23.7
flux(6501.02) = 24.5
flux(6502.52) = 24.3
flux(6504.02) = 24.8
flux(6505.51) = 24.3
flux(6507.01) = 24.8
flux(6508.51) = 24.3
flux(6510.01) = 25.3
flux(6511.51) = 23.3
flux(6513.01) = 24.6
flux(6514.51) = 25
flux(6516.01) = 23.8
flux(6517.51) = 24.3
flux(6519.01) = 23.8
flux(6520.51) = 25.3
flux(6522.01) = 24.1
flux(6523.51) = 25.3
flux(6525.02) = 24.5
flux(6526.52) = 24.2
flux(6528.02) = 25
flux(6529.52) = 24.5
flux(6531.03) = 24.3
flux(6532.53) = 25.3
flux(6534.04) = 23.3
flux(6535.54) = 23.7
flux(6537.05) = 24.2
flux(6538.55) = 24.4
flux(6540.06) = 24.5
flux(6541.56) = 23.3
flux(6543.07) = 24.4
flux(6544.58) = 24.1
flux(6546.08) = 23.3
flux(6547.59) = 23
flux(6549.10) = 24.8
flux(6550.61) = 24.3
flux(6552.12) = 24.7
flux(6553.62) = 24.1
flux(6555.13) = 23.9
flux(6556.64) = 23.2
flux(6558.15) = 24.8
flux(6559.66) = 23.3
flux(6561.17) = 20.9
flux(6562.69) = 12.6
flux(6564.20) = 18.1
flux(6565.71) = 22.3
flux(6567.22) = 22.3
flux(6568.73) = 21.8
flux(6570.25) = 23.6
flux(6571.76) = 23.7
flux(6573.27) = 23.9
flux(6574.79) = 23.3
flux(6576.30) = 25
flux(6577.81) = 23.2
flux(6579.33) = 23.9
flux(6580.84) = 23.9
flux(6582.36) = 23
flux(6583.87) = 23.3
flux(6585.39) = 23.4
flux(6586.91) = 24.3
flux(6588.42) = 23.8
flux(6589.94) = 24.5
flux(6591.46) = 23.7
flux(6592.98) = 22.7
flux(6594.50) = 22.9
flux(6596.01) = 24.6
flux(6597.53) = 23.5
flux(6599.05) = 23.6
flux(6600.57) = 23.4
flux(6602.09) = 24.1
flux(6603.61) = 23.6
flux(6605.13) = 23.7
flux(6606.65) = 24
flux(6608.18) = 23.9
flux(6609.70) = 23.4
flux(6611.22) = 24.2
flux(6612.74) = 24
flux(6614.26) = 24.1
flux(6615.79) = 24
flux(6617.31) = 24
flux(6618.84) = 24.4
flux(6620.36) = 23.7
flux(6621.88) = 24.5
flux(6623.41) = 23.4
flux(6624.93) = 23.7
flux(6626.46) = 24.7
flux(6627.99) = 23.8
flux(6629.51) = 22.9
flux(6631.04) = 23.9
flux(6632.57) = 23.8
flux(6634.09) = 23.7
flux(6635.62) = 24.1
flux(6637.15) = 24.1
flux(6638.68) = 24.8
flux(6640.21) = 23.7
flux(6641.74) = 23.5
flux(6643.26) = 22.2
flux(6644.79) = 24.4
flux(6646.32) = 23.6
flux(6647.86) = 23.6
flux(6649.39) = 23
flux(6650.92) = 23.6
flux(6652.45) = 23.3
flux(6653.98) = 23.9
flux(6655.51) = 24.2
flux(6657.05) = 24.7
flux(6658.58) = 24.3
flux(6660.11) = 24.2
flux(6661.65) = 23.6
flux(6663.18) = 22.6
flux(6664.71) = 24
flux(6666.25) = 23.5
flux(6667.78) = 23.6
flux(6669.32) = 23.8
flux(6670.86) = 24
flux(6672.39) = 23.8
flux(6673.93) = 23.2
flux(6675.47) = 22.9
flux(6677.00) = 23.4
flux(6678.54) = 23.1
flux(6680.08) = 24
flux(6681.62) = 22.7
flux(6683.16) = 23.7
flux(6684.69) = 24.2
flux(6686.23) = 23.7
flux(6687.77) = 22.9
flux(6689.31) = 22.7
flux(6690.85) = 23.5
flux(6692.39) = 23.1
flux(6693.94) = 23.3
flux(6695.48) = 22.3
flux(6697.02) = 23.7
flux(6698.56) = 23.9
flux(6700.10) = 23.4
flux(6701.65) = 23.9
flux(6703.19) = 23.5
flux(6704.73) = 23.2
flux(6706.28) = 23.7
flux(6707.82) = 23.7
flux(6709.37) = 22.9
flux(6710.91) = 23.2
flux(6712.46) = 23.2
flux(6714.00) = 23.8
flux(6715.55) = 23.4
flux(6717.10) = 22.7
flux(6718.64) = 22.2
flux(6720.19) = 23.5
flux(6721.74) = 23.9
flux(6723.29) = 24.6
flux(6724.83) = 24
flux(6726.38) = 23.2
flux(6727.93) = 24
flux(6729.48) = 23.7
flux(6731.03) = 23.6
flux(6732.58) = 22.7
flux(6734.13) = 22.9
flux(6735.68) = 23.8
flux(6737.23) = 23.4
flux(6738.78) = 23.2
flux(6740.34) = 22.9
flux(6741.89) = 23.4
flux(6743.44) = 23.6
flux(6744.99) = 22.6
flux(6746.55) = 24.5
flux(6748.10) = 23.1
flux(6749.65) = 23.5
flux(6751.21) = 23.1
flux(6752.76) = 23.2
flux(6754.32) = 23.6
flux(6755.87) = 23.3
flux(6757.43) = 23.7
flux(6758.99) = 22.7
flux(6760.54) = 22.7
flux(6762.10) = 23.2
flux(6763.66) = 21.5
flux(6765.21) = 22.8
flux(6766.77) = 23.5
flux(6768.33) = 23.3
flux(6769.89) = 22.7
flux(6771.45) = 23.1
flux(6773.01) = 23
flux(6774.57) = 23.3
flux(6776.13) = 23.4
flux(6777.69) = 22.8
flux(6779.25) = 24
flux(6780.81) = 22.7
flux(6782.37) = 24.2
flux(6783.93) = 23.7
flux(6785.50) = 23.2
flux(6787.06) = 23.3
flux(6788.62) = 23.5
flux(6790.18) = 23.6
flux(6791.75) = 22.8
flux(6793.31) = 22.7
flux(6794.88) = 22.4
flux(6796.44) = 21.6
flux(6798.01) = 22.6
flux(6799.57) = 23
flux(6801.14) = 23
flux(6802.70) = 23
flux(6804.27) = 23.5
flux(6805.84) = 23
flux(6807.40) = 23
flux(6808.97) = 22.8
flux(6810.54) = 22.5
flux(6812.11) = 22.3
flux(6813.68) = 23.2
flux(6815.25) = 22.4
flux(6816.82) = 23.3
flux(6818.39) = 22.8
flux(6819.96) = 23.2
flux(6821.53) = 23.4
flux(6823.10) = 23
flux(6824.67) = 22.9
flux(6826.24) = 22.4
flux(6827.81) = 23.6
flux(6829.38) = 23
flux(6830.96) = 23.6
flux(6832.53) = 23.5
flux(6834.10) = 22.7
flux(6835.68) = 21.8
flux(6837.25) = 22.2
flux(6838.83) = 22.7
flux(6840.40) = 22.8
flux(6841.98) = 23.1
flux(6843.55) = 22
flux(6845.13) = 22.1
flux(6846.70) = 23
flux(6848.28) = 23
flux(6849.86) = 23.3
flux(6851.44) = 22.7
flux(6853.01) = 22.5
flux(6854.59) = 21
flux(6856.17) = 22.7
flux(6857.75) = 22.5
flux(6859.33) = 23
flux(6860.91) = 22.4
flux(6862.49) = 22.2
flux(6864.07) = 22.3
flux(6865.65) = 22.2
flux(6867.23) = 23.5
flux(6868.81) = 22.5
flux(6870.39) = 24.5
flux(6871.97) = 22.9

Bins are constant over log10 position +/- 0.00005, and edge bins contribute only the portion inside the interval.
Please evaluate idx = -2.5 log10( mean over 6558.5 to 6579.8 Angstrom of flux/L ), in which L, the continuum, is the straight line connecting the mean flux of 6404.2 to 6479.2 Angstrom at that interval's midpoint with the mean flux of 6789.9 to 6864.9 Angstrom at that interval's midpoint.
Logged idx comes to 0.08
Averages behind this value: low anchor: 24.2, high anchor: 22.7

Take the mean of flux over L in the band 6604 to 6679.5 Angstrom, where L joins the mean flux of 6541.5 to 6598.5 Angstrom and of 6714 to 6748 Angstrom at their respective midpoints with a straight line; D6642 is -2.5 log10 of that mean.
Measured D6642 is -0.02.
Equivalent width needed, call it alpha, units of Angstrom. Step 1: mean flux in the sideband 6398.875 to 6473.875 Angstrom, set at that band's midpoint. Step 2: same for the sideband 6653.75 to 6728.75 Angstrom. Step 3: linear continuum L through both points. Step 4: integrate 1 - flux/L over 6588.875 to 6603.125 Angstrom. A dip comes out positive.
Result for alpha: 0.1 Angstrom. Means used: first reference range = 24.2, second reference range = 23.5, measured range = 23.7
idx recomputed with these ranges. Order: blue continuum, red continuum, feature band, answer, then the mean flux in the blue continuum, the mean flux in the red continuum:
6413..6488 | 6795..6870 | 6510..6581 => 0.01 mag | 24.2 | 22.7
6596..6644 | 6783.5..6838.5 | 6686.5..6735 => 0.00 mag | 23.8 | 22.9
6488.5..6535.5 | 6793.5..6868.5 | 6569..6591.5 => 0.01 mag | 24.2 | 22.7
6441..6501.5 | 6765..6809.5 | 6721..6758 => -0.01 mag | 24.1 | 23.1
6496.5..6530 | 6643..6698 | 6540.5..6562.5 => 0.03 mag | 24.4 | 23.5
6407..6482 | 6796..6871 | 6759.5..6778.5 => 0.00 mag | 24.2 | 22.8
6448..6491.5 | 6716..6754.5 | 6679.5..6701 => 0.01 mag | 24.2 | 23.4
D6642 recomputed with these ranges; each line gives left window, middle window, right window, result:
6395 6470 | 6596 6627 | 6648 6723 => -0.01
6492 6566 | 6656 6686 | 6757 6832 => -0.02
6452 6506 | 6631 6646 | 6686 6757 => -0.01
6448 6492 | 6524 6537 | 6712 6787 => -0.02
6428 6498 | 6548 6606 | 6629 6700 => 0.03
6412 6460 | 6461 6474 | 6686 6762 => 0.00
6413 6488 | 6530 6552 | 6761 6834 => -0.01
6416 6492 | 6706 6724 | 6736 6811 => 0.00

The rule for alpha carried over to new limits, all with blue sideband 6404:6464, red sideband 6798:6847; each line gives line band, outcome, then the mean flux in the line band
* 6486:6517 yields -0.21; 24.1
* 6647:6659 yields -0.20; 23.8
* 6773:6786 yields -0.22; 23.4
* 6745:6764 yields -0.08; 23.2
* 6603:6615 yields -0.15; 23.9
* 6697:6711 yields -0.15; 23.5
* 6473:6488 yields -0.18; 24.3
